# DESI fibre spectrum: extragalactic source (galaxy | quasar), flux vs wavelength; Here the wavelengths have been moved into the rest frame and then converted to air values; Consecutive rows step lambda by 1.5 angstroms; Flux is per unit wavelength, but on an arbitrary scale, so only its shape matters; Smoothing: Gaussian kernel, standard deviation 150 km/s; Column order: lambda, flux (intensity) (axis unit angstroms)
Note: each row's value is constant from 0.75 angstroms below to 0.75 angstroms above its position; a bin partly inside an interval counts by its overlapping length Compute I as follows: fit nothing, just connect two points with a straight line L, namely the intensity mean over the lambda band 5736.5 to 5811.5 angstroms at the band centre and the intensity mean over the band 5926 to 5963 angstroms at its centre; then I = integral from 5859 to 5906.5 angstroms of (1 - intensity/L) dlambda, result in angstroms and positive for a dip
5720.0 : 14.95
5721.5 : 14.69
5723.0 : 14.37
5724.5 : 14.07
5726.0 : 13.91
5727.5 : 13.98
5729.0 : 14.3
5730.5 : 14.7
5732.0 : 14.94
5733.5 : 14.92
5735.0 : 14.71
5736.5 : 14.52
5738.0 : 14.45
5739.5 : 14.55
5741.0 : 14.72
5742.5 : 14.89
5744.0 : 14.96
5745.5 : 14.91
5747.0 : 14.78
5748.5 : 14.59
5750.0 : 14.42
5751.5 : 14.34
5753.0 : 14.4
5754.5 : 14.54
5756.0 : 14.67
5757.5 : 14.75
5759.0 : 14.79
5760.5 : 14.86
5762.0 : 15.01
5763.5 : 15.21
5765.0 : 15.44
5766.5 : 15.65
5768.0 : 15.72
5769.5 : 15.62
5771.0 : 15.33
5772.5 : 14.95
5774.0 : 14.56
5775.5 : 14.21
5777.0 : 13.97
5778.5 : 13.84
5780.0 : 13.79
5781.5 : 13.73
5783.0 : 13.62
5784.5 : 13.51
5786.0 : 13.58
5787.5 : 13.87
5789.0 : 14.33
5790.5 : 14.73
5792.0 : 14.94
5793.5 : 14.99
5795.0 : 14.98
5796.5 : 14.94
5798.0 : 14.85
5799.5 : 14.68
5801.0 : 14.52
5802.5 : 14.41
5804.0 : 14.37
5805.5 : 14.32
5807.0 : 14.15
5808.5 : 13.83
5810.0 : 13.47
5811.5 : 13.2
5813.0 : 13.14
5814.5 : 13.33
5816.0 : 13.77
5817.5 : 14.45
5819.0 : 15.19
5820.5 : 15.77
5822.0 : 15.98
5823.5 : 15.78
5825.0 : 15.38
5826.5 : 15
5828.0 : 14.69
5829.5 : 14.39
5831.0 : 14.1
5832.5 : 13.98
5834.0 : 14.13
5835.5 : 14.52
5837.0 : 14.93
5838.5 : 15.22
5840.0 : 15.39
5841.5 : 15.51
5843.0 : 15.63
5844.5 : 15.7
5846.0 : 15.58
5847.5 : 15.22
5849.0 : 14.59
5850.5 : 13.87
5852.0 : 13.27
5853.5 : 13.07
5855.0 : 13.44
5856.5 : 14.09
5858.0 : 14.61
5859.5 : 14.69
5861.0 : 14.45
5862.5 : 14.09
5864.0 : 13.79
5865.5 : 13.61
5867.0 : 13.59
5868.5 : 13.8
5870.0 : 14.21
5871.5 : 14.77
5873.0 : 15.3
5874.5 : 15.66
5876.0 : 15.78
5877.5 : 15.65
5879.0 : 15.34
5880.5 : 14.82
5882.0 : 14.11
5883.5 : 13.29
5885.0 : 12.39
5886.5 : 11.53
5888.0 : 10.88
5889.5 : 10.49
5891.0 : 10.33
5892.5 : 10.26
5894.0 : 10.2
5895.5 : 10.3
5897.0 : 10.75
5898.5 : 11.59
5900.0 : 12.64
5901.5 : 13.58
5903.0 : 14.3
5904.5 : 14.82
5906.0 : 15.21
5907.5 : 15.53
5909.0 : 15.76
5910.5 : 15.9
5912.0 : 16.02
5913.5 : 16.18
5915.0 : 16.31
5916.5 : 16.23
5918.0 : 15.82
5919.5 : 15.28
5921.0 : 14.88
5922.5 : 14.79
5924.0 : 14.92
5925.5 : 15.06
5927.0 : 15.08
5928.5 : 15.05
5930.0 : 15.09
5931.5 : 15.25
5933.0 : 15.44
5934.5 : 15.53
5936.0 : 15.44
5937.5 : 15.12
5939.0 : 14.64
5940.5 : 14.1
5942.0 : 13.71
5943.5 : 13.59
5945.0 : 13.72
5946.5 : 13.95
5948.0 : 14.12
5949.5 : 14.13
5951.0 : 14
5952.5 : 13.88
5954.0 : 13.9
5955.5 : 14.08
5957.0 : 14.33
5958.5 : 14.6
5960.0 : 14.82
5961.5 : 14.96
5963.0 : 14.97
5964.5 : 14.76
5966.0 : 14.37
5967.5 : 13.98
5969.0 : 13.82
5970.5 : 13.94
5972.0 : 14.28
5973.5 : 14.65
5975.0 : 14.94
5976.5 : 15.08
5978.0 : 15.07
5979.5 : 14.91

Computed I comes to 4.0 angstroms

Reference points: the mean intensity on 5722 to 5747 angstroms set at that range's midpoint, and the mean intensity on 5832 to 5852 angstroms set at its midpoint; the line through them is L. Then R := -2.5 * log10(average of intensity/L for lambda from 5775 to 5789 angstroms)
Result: 0.07 mag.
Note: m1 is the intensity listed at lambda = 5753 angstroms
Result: 14.4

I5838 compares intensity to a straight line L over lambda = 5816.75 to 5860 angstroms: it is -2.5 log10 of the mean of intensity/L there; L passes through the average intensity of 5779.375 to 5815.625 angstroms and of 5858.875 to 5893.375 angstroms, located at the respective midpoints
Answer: -0.069 mag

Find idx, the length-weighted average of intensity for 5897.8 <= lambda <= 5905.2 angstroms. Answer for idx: 13.4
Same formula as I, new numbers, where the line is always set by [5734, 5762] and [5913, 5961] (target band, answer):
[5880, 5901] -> 4.4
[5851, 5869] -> 1.0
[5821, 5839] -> -0.2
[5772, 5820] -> 1.6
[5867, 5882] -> -0.2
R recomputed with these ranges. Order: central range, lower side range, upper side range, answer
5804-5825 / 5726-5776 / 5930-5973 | 0.02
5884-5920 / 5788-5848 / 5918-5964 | 0.10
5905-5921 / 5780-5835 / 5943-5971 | -0.11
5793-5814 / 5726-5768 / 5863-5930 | 0.02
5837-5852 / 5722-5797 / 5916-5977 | -0.03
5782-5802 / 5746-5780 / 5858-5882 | 0.02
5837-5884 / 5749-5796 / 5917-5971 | 0.00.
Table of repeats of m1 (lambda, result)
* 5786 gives 13.58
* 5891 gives 10.33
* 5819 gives 15.19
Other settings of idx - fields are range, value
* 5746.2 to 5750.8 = 14.6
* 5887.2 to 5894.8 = 10.4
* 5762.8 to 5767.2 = 15.4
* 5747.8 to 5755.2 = 14.5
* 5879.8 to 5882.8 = 14.4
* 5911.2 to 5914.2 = 16.1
